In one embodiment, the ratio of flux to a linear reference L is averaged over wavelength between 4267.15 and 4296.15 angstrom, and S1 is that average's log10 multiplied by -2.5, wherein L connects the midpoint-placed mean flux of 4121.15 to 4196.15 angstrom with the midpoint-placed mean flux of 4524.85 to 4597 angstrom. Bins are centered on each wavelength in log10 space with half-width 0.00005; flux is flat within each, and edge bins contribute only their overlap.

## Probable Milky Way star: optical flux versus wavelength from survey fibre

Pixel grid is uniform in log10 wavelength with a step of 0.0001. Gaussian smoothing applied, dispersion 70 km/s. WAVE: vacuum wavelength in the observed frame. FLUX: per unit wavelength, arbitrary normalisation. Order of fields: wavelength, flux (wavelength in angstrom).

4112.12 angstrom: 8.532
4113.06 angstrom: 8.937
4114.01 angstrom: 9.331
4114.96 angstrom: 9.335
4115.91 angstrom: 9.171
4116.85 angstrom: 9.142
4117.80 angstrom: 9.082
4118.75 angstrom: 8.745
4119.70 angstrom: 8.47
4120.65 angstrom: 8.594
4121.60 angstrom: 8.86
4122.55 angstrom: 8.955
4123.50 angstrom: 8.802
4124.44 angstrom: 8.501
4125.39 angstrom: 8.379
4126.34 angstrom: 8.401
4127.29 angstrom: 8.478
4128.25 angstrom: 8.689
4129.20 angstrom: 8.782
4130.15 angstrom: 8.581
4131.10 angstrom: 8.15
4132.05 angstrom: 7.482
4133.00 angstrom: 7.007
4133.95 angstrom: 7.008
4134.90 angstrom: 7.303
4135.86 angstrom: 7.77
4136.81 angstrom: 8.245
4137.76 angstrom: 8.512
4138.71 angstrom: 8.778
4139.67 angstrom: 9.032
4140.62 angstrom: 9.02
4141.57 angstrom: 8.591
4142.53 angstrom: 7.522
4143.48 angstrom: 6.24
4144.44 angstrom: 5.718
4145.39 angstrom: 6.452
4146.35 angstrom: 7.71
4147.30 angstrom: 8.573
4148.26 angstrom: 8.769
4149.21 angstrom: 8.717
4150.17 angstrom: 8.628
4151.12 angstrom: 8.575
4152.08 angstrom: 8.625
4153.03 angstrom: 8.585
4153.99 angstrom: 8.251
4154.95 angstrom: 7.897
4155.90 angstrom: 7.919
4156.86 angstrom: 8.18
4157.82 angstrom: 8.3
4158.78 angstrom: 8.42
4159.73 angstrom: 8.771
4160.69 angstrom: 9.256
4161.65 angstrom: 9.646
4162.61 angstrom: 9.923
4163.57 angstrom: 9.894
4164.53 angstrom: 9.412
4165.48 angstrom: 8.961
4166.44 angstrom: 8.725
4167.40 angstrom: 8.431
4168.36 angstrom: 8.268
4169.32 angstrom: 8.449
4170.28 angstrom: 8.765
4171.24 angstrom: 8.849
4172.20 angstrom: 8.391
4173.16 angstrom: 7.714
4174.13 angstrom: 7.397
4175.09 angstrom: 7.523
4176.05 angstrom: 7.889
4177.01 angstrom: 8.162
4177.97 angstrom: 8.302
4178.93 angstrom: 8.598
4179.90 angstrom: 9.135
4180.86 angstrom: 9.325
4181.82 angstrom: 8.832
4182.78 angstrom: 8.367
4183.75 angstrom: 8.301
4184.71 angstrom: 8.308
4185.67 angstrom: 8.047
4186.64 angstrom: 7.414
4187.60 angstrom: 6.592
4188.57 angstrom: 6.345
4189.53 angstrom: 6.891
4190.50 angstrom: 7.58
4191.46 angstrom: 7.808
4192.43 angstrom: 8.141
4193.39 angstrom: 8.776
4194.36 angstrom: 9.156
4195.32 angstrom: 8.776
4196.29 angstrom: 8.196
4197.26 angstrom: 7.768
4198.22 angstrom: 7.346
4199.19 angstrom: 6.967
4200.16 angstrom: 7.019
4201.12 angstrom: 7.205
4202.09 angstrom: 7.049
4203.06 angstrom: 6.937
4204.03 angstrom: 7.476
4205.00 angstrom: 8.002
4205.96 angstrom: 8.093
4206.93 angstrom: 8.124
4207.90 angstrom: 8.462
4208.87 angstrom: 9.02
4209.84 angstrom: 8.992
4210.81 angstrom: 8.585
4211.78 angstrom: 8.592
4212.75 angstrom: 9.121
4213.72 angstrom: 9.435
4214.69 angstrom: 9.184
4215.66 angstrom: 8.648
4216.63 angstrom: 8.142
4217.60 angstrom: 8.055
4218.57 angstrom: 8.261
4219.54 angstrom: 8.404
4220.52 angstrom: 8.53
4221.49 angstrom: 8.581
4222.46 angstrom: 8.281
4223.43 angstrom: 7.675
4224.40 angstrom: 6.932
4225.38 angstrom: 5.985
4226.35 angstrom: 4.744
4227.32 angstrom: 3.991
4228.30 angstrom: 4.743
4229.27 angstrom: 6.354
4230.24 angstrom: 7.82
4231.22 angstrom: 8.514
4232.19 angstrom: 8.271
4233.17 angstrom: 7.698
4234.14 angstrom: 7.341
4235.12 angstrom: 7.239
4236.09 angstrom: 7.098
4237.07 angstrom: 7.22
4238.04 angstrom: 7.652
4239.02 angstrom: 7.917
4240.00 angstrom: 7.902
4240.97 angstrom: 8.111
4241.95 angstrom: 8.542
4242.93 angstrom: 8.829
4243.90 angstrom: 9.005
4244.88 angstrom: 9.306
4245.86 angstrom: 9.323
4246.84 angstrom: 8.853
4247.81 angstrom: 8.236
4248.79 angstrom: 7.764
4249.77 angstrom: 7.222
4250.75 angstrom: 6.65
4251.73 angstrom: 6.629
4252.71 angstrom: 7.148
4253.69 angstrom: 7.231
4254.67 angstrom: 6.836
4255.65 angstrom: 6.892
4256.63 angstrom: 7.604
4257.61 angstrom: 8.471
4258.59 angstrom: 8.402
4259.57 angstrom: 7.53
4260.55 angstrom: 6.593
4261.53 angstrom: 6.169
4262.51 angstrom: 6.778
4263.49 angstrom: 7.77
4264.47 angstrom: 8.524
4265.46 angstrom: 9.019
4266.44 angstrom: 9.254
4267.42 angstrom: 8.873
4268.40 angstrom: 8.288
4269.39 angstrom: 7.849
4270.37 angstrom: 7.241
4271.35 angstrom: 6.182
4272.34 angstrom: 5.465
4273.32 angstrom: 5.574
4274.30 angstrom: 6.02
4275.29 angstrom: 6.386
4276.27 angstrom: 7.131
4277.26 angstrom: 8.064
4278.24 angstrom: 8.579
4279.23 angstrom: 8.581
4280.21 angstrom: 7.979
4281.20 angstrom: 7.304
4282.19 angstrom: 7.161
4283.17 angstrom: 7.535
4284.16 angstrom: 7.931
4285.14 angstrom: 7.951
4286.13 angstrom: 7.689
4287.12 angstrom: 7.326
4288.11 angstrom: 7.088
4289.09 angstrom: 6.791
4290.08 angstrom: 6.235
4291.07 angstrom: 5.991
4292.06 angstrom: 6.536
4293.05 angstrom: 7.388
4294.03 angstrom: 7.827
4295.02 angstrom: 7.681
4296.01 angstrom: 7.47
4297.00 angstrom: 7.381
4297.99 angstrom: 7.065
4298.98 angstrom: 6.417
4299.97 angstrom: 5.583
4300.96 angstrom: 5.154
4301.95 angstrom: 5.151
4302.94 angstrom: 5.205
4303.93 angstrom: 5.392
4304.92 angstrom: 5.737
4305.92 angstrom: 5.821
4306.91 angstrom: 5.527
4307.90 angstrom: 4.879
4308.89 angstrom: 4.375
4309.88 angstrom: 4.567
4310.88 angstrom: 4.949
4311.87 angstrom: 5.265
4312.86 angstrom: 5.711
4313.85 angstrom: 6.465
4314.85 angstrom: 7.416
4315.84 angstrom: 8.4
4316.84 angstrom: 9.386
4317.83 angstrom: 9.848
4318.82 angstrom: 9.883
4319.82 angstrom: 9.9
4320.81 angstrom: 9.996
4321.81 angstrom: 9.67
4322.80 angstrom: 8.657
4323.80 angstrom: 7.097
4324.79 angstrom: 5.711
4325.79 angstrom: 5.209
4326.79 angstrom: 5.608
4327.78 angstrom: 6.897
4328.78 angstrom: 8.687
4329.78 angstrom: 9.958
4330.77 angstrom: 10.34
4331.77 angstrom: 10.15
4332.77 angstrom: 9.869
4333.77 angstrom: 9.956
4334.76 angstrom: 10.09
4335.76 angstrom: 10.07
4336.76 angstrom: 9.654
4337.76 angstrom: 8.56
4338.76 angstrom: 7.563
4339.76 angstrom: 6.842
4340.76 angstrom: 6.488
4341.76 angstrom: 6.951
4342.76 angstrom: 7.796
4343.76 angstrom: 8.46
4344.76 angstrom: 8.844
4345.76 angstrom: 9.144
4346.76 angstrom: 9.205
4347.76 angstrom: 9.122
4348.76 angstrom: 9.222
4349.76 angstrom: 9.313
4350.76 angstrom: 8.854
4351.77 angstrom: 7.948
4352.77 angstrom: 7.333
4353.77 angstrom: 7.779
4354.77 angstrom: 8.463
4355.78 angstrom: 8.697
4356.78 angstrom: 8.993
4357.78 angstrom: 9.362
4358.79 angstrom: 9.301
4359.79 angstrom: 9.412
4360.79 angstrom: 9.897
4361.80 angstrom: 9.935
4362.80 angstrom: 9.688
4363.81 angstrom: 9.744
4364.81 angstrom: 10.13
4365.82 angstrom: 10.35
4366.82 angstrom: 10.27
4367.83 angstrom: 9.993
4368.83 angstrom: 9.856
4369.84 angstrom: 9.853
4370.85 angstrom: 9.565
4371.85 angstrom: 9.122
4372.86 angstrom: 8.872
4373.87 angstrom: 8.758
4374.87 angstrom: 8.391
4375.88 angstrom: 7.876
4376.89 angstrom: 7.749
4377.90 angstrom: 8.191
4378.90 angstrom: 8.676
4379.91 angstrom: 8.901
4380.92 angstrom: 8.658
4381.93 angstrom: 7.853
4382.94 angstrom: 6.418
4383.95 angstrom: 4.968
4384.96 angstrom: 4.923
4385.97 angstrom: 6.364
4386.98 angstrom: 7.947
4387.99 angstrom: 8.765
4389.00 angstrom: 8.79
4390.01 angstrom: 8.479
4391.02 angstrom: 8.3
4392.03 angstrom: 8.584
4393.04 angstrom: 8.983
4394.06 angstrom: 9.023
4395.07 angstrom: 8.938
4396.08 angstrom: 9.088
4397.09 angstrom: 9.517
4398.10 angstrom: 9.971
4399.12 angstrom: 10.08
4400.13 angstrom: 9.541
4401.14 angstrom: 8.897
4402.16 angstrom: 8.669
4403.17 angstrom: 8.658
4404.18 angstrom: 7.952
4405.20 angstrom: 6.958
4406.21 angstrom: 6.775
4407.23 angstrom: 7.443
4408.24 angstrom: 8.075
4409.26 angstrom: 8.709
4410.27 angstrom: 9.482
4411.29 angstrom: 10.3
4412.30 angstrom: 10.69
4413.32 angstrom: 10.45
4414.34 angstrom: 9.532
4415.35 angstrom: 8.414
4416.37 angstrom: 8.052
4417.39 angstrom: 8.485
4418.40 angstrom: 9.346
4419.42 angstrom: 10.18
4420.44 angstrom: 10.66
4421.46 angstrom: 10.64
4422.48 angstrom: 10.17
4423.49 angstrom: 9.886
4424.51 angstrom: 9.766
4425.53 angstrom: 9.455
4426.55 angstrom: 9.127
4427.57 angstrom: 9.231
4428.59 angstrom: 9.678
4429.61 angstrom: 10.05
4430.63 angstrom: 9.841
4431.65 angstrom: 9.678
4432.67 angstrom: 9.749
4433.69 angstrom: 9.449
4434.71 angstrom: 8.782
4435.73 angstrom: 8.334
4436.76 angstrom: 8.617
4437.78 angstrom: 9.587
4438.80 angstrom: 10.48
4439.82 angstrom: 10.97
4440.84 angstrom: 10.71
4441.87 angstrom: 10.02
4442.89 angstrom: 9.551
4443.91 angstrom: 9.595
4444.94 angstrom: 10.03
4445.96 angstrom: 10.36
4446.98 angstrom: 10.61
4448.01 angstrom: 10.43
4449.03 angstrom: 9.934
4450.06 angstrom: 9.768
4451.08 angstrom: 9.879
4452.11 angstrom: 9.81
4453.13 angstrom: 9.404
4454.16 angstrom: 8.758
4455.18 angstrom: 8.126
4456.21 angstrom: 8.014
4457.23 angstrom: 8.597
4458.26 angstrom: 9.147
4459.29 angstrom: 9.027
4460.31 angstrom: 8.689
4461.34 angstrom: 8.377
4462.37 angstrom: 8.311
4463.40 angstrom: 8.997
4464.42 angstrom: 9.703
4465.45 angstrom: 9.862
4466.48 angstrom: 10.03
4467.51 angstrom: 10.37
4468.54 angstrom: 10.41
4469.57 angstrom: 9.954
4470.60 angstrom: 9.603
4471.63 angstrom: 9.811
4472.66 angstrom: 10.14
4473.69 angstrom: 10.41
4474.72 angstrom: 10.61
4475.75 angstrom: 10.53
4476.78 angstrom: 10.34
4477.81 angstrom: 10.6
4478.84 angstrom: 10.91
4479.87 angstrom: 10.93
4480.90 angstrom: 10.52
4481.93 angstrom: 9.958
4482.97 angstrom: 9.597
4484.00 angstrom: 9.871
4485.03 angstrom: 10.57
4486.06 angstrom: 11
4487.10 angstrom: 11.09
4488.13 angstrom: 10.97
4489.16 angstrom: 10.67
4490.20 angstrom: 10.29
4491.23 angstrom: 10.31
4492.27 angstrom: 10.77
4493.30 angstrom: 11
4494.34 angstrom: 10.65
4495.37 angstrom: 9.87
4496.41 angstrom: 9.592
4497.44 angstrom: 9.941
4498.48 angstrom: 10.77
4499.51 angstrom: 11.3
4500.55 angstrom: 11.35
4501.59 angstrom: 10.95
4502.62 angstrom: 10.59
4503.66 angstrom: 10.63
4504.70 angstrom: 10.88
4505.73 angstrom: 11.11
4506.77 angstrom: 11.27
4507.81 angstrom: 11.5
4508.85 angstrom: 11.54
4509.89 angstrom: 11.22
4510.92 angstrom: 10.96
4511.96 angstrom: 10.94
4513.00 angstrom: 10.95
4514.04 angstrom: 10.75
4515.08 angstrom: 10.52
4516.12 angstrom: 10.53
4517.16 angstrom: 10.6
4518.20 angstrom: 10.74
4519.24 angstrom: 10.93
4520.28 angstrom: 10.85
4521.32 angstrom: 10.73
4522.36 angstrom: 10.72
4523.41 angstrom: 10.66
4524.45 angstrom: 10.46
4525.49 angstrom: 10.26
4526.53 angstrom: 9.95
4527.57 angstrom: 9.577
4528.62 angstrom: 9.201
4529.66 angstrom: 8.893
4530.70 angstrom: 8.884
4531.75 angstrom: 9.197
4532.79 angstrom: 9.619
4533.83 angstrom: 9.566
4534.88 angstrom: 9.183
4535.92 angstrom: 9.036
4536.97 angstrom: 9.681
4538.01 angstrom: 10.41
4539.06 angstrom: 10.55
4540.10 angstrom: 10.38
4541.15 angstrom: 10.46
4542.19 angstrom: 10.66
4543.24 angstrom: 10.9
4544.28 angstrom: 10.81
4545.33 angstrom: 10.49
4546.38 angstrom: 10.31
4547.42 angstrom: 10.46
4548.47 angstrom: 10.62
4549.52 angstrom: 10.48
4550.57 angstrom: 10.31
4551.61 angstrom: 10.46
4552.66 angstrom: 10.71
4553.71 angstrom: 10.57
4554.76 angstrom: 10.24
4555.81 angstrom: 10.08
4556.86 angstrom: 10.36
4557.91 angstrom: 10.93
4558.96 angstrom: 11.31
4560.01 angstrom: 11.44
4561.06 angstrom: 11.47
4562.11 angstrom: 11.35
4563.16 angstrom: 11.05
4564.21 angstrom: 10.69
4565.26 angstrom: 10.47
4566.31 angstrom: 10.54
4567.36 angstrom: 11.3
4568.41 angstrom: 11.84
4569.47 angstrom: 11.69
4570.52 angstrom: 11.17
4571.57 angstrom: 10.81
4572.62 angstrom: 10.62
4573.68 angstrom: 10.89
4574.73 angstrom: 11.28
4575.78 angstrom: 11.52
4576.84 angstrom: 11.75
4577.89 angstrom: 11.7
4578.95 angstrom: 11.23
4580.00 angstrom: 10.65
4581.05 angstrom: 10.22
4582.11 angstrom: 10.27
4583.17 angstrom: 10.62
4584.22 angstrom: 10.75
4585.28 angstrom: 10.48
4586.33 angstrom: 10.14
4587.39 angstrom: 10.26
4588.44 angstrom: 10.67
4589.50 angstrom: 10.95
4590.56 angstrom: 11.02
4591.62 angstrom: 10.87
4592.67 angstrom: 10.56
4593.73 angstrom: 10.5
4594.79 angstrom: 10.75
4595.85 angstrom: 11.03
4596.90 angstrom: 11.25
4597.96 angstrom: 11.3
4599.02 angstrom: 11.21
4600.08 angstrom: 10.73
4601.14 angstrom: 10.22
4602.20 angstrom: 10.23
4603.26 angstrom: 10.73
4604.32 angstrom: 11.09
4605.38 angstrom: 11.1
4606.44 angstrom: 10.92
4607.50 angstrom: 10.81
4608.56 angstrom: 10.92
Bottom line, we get 0.23 mag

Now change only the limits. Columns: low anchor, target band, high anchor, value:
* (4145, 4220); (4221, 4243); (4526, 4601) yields 0.18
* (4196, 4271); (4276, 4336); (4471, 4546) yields 0.15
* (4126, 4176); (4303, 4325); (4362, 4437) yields 0.24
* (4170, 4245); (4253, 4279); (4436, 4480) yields 0.13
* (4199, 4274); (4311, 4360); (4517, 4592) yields 0.02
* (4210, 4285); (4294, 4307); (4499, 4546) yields 0.30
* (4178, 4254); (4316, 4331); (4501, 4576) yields 0.04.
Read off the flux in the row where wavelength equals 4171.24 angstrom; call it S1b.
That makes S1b 8.849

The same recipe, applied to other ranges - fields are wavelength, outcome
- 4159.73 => 8.771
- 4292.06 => 6.536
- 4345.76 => 9.144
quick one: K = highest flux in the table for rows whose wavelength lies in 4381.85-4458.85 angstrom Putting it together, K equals 10.97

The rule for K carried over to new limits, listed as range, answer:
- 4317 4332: 10.34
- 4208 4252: 9.435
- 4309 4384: 10.35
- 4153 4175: 9.923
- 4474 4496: 11.09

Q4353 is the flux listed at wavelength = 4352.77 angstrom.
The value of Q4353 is 7.333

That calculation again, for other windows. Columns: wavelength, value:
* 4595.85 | 11.03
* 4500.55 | 11.35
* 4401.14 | 8.897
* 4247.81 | 8.236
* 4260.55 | 6.593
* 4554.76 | 10.24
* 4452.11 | 9.81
